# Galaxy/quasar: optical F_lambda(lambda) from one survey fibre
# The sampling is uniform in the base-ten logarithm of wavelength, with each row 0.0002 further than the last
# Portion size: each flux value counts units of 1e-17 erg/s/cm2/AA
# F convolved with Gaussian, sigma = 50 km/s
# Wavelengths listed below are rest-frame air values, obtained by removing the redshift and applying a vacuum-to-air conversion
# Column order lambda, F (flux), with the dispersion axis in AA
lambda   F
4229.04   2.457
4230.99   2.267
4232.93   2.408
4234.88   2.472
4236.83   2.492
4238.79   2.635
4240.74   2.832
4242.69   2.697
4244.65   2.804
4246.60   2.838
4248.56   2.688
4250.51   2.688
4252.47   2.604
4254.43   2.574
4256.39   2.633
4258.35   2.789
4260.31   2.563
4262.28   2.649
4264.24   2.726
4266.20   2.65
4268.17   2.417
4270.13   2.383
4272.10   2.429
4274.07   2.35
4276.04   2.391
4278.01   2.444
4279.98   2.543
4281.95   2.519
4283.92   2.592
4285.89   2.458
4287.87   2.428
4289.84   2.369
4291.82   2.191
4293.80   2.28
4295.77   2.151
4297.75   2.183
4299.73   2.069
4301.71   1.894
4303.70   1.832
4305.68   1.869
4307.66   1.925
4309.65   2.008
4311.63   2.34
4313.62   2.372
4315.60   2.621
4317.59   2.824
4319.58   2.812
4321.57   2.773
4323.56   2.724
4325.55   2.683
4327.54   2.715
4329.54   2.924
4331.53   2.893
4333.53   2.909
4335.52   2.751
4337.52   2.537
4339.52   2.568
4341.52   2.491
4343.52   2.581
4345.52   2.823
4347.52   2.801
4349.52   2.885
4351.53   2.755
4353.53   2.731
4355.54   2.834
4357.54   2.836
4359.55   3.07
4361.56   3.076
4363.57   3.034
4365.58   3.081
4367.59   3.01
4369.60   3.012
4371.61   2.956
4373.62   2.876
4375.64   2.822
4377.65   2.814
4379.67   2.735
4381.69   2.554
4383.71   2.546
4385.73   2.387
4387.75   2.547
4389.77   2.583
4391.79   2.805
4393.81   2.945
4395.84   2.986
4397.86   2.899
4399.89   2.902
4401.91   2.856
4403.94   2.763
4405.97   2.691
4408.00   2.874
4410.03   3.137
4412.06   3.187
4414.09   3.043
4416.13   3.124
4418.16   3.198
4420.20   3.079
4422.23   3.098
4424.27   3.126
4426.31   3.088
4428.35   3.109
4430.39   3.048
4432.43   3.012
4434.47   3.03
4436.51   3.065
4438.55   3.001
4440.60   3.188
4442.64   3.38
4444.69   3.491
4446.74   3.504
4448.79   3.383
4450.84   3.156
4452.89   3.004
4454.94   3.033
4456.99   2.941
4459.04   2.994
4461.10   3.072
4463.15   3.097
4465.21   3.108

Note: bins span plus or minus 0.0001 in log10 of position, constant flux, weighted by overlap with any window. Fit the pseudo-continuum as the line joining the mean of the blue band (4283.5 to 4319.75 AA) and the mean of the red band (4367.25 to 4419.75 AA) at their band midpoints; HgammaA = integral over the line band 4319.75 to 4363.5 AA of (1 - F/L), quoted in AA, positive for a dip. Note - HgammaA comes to -4.7 AA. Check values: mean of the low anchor 2.26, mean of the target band 2.78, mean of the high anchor 2.86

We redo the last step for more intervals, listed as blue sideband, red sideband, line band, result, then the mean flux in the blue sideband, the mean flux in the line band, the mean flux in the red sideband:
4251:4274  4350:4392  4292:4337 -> 4.4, 2.58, 2.43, 2.81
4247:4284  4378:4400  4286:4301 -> 2.0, 2.56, 2.24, 2.71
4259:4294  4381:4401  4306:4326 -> 0.6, 2.47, 2.48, 2.72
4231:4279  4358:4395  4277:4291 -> 0.9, 2.58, 2.48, 2.83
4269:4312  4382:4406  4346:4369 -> -3.1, 2.26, 2.92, 2.74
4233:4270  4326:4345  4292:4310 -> 4.4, 2.64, 2.03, 2.71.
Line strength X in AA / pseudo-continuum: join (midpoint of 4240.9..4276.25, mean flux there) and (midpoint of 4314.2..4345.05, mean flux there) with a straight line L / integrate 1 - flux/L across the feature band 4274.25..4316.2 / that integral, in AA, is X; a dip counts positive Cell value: 6.4 AA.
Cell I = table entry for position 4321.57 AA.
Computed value 2.773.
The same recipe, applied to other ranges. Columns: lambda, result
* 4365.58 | 3.081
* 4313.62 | 2.372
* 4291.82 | 2.191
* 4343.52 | 2.581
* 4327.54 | 2.715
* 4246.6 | 2.838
